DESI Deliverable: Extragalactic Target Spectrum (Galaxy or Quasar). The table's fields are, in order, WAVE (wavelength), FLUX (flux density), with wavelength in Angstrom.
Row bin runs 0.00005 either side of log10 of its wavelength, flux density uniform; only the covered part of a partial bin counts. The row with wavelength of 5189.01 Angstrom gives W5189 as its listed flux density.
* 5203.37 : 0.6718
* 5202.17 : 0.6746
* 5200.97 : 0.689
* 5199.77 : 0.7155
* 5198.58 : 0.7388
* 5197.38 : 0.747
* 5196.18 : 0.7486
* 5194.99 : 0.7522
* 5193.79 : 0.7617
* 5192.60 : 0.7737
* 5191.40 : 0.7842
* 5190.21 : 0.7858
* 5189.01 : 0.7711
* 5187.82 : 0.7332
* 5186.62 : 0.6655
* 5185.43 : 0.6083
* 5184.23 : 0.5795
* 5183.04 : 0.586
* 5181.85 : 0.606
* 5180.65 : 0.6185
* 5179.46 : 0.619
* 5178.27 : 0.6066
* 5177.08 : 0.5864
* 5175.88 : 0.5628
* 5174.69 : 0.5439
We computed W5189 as 0.7711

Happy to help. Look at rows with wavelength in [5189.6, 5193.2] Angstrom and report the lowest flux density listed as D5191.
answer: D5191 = 0.7737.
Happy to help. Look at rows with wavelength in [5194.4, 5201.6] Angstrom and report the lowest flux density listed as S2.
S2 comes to 0.689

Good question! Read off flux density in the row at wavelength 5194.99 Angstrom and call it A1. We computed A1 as 0.7522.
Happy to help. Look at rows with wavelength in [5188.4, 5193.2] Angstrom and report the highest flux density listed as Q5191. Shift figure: 0.7858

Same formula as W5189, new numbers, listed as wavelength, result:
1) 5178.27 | 0.6066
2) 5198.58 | 0.7388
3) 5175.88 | 0.5628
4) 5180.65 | 0.6185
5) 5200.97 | 0.689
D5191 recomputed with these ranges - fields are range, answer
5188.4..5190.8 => 0.7711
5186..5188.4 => 0.6655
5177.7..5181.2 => 0.6066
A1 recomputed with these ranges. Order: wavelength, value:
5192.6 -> 0.7737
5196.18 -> 0.7486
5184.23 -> 0.5795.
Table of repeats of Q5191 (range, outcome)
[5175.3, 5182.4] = 0.619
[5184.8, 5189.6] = 0.7711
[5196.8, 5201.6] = 0.747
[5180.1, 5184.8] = 0.6185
